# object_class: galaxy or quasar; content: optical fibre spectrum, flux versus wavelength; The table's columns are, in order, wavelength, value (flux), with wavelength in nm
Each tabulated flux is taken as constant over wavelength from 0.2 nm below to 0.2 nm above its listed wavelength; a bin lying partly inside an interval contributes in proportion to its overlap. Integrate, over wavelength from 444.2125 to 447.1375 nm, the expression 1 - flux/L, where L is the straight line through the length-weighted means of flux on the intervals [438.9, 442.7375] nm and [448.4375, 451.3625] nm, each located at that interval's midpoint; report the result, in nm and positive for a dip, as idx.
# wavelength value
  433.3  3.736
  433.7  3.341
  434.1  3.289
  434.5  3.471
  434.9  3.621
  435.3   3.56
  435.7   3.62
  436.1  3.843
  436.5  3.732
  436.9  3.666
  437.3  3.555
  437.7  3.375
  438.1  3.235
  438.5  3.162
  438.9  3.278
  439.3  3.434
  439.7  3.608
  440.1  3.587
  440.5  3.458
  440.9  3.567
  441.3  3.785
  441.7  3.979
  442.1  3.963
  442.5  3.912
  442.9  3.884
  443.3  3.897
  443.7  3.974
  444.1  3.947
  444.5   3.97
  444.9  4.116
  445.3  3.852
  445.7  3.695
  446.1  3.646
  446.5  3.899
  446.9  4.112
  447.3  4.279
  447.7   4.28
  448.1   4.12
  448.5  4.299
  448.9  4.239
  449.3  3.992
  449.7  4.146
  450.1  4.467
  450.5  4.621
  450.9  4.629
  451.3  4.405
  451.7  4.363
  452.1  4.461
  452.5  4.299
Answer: 0.10 nm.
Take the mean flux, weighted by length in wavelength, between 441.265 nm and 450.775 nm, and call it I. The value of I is 4.05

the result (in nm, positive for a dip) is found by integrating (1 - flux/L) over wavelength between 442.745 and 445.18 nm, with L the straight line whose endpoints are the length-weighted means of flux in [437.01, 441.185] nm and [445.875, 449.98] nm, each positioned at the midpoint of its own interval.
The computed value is -0.10 nm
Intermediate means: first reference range 3.44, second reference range 4.11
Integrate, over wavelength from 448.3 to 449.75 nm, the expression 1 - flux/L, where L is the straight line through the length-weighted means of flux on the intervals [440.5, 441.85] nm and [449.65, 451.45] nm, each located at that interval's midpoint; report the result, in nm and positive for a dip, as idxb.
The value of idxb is 0.06 nm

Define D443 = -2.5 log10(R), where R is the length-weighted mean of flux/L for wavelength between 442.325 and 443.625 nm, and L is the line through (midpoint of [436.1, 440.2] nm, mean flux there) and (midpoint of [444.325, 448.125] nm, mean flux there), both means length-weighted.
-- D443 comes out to -0.03 mag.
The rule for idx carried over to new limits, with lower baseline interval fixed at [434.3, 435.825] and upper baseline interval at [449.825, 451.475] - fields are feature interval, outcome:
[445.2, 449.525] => 0.27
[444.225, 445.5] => 0.06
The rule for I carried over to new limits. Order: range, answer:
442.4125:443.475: 3.9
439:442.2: 3.65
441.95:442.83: 3.93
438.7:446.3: 3.77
